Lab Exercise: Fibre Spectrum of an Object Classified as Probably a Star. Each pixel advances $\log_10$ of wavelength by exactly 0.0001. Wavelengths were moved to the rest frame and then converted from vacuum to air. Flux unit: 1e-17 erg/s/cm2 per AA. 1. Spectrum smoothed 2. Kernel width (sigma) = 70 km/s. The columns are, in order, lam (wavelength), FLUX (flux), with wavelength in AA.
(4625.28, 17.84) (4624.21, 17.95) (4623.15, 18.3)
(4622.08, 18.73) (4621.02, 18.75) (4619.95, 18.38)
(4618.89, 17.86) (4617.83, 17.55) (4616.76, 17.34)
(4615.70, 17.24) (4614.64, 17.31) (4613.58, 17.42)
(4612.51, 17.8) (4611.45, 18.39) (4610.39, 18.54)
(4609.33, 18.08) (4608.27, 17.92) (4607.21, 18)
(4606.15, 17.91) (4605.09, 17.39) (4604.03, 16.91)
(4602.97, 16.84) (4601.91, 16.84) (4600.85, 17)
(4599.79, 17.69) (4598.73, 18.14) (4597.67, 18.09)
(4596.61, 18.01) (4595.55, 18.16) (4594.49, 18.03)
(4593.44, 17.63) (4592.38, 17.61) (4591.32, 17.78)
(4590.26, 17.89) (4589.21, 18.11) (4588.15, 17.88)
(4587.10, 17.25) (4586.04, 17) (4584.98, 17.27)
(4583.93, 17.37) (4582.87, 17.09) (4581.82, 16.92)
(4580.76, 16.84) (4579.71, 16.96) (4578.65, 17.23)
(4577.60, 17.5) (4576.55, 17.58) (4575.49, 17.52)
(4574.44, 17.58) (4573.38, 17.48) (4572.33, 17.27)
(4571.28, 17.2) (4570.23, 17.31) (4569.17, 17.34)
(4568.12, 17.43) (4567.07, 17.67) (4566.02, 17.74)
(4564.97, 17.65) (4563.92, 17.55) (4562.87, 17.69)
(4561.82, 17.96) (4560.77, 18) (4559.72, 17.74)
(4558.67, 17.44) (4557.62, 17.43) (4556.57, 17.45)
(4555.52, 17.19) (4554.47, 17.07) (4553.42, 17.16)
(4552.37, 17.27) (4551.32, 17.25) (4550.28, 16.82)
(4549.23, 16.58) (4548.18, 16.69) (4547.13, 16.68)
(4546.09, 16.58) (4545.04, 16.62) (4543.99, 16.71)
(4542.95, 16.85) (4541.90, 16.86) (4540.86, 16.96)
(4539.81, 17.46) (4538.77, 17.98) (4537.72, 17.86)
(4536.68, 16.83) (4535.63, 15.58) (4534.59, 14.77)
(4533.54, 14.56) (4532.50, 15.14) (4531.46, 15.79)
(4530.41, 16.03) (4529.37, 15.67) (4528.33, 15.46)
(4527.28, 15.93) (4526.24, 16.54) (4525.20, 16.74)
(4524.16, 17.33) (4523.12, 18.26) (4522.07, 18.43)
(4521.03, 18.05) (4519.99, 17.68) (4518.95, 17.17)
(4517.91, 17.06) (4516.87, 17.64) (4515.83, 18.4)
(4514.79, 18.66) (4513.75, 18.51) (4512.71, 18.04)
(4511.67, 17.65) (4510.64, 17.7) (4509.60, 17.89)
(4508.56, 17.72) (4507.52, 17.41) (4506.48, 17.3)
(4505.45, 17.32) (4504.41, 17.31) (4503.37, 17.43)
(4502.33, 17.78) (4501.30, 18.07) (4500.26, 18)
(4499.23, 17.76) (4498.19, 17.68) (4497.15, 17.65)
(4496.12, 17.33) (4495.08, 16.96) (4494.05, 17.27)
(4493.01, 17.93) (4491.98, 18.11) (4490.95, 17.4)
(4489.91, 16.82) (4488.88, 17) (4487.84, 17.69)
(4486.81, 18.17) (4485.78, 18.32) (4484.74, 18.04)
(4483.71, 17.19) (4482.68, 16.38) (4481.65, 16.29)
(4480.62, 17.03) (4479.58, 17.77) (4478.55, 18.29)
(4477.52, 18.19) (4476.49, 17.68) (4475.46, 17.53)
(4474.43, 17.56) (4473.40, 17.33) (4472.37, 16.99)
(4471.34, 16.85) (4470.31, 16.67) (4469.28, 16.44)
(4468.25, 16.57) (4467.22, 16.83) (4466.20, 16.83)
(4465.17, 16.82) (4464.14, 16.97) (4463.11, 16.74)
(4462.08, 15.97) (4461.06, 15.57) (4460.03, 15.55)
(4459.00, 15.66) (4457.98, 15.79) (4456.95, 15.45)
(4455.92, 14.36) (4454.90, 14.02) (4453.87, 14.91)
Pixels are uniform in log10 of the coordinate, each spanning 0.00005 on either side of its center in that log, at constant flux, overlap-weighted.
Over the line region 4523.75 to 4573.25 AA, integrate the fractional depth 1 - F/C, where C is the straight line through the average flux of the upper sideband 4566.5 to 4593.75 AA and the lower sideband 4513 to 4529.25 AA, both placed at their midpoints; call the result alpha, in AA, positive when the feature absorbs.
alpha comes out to 1.47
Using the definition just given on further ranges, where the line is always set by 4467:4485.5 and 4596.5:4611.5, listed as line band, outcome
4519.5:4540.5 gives 1.0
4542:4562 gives 0.4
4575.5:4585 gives 0.2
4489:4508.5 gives -0.3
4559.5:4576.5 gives 0.0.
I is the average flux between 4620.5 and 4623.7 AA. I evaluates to 18.6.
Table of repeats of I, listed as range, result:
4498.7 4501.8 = 17.9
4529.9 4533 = 15.6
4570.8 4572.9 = 17.3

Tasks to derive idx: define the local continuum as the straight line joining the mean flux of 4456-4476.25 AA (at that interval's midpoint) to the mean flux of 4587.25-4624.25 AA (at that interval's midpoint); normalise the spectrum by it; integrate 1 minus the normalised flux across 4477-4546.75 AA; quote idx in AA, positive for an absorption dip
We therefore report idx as -1.3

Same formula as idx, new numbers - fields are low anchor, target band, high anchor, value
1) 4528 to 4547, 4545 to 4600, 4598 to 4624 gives -1.32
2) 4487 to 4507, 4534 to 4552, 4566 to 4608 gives 0.76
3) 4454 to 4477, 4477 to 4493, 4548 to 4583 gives -0.95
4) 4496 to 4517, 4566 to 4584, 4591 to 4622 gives 0.45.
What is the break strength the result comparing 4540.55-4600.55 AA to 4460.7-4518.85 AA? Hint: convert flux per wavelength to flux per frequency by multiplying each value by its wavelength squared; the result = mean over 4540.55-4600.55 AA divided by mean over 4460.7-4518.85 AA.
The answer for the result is 1.03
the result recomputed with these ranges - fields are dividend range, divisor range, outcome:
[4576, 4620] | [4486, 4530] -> 1.05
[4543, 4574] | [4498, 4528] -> 1.00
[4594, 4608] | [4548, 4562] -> 1.04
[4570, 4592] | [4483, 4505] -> 1.03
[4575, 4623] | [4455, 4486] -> 1.12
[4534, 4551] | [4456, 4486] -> 1.03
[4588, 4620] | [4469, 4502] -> 1.07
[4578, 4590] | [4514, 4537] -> 1.06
